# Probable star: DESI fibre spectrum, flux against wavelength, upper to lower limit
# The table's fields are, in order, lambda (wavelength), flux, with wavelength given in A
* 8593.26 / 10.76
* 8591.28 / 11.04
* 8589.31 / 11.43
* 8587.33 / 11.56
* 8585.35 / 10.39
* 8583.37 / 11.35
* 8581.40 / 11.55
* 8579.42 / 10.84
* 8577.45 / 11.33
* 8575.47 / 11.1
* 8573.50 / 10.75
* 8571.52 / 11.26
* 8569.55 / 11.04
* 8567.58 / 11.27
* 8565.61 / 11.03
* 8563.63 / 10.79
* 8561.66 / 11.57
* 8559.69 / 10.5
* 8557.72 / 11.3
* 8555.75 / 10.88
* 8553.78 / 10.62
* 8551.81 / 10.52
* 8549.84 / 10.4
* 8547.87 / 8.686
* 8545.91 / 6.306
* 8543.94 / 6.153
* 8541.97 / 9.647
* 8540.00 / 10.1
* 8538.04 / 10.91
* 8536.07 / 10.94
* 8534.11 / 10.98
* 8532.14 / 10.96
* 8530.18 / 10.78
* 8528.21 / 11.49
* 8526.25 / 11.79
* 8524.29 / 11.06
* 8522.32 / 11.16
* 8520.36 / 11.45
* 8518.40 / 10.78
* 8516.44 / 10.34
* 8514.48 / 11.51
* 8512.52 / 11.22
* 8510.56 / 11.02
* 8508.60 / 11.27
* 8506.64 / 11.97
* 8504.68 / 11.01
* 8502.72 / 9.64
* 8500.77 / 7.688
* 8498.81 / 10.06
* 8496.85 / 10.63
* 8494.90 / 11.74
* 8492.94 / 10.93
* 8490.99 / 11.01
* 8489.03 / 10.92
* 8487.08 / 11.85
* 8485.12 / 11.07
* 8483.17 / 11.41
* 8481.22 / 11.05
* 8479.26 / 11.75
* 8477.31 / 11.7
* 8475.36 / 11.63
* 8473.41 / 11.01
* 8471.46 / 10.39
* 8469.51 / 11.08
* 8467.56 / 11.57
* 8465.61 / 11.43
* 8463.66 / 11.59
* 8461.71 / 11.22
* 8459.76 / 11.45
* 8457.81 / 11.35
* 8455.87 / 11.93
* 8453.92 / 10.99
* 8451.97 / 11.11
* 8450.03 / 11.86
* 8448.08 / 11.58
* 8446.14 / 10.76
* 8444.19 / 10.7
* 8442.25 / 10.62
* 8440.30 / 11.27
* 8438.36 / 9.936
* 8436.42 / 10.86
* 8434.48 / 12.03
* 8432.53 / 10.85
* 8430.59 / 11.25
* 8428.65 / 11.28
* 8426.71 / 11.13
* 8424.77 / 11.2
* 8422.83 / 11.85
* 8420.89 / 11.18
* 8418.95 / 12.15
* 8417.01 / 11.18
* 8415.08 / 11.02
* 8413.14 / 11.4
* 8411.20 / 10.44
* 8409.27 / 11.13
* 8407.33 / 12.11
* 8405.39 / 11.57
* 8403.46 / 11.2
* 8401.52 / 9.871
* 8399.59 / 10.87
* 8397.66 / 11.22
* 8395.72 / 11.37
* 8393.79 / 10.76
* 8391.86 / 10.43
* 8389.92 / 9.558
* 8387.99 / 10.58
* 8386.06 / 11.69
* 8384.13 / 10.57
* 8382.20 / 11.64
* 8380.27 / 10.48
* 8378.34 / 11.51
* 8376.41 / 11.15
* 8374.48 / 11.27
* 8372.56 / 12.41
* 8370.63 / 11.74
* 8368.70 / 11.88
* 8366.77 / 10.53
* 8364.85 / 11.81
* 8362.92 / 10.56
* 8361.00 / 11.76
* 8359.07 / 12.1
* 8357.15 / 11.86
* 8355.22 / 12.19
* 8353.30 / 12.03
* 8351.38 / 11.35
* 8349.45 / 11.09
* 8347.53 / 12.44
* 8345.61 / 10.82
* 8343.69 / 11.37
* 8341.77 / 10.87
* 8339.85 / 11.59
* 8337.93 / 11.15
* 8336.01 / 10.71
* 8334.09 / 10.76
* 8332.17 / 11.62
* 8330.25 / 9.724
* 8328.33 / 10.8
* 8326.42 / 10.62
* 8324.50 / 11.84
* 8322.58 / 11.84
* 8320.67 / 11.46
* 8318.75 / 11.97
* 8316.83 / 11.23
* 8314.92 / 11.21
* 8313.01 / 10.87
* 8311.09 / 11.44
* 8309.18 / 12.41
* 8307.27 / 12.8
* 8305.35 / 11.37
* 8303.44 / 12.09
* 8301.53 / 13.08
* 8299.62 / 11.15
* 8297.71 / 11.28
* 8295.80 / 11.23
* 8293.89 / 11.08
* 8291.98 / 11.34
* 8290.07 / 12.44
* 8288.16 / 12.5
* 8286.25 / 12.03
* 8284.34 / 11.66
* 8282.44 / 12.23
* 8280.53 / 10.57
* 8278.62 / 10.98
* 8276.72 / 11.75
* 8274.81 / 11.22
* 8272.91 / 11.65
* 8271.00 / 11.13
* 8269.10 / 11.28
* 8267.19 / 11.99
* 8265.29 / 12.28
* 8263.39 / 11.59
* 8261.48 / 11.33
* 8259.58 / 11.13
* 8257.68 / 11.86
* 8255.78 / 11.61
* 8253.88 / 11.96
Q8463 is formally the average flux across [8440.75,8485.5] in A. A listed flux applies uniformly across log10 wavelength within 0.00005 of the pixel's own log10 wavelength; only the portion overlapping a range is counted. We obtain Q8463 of 11.3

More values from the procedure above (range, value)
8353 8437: 11.3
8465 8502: 11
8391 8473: 11.2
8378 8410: 11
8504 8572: 10.6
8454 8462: 11.5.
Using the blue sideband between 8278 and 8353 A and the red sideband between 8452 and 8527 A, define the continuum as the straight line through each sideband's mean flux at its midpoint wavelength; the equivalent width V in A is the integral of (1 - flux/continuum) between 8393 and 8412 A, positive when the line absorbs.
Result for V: 0.4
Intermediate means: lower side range 11.5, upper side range 11.1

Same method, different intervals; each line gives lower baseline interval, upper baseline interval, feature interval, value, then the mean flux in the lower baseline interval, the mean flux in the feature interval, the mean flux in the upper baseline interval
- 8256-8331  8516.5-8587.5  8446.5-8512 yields -1.3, 11.6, 11.1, 10.6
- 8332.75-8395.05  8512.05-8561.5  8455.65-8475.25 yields -0.9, 11.3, 11.3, 10.4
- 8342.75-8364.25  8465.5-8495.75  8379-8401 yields 1.3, 11.6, 10.8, 11.3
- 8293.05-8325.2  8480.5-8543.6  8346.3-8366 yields -0.4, 11.7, 11.7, 10.8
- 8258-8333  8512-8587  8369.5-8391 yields 0.2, 11.5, 11.1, 10.7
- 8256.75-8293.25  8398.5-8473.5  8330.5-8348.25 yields 0.4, 11.6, 11.2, 11.2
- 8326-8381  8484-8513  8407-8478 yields -1.5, 11.3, 11.2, 10.8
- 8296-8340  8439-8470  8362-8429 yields 1.0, 11.4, 11.2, 11.3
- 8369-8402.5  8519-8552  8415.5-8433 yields -0.9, 11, 11.3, 10.2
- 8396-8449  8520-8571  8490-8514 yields 0.0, 11.1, 10.7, 10.5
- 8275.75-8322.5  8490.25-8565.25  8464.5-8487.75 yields -1.2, 11.7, 11.3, 10.5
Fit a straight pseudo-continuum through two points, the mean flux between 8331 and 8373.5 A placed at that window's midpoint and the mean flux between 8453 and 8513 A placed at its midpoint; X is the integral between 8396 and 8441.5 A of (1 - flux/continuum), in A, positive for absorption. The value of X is 0.4 A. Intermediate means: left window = 11.5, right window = 11.1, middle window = 11.2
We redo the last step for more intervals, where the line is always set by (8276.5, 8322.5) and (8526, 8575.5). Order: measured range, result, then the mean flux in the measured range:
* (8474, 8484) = -0.7 A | 11.5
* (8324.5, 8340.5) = 0.8 A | 10.9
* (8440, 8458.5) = -0.5 A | 11.2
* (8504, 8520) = -0.8 A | 11.2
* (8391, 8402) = 0.4 A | 10.8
